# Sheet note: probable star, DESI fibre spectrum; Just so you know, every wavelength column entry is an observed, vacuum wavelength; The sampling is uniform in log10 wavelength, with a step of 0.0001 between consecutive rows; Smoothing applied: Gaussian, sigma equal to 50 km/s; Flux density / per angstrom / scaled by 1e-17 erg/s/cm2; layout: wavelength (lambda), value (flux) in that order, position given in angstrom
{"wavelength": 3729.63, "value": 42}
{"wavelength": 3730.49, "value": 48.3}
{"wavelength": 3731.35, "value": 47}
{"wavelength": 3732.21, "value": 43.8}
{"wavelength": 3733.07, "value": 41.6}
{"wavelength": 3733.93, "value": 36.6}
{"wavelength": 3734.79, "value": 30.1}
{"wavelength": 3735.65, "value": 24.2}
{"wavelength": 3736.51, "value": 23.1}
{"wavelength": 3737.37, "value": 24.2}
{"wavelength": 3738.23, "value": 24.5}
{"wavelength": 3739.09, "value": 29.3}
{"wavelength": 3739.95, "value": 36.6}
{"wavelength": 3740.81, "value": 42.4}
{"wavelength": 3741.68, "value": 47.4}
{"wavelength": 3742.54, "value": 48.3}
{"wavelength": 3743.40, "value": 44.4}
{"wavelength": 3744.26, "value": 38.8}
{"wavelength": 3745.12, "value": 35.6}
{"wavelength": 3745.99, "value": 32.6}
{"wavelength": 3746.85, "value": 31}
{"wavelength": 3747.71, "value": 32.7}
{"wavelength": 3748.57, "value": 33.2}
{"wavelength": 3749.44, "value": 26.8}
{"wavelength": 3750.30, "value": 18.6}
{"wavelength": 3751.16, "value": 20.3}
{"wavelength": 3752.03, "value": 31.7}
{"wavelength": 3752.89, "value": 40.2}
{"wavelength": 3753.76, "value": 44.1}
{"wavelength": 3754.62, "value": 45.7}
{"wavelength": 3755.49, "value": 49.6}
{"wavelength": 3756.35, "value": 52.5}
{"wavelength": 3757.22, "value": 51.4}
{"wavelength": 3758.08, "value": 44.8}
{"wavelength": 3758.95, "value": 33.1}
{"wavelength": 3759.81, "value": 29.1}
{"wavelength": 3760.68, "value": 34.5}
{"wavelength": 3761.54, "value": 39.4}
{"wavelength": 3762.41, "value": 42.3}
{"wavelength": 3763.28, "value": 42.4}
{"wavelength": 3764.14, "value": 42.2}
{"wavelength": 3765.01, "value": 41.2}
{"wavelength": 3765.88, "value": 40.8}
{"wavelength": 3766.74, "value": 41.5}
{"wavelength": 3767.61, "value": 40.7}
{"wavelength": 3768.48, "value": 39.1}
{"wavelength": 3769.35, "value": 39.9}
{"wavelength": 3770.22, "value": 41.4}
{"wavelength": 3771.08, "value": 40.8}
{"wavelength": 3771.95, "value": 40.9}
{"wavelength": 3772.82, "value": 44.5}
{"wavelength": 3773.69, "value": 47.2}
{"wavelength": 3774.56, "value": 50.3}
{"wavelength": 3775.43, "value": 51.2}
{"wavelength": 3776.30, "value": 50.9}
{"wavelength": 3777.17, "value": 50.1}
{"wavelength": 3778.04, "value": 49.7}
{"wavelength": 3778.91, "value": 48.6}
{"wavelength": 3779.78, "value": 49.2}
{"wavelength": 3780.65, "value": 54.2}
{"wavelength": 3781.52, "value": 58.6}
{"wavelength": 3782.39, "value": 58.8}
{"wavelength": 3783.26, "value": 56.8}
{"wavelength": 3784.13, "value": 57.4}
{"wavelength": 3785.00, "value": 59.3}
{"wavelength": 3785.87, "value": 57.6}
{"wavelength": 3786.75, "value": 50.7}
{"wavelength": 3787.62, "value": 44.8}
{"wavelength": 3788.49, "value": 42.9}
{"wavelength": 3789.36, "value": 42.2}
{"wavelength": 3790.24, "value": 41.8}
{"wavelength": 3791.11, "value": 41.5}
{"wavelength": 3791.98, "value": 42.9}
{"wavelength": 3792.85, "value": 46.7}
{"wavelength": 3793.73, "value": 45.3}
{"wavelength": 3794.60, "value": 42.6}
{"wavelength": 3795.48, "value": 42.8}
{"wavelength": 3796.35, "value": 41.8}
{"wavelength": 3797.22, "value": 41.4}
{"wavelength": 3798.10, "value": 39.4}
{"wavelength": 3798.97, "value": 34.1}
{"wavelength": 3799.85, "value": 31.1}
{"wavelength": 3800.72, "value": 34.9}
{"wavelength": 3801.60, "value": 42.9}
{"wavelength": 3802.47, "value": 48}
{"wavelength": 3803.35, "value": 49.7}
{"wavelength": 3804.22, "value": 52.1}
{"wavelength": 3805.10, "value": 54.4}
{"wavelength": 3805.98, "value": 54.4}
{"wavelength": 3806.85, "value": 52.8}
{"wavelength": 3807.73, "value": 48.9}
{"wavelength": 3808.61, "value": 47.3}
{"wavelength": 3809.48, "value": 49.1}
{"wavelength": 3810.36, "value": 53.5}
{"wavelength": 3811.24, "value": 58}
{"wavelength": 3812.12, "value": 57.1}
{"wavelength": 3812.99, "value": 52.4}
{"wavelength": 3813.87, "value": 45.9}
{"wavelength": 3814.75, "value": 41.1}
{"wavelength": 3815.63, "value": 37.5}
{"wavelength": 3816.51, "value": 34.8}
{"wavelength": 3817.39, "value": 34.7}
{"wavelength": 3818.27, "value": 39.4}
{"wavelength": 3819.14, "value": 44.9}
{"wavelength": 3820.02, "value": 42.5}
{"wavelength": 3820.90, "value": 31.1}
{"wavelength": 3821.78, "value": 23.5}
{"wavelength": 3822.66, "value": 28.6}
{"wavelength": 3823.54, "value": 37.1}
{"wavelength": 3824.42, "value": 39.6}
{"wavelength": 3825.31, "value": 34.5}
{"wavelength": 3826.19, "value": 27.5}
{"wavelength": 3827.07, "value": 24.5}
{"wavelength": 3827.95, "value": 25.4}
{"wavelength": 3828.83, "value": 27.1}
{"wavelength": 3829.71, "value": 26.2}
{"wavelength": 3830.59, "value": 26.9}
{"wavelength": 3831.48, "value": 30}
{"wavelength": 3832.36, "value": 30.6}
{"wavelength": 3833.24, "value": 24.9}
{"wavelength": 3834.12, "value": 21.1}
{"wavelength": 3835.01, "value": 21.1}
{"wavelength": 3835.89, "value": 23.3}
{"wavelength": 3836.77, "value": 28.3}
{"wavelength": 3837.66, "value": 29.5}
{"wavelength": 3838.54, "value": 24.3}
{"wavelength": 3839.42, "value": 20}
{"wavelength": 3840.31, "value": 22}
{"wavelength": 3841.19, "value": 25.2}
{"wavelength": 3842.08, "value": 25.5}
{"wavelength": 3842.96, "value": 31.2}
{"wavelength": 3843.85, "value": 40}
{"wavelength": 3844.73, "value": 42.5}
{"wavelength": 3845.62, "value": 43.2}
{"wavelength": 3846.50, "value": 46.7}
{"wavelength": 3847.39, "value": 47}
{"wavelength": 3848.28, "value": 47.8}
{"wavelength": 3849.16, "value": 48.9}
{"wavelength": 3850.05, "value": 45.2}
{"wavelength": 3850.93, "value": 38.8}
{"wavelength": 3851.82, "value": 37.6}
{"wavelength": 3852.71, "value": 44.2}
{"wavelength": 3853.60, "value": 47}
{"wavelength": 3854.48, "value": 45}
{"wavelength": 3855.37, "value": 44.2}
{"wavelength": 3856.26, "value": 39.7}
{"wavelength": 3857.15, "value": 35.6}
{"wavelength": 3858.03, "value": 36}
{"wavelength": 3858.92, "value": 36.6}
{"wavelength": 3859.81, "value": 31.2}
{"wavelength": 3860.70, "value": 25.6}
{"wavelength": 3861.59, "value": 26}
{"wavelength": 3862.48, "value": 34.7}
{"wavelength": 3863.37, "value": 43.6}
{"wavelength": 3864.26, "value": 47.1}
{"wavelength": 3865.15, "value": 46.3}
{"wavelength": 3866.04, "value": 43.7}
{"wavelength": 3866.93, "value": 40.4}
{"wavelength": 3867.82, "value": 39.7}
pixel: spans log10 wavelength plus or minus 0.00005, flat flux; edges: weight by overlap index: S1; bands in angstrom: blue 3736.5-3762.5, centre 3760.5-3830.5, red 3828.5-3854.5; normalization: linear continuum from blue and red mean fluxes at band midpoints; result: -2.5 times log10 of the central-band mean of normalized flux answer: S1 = -0.23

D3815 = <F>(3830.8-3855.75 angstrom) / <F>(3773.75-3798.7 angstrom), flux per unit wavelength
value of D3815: 0.72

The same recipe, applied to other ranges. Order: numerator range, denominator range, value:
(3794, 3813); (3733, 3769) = 1.27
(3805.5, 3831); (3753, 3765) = 0.94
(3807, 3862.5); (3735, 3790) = 0.87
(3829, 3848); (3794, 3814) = 0.64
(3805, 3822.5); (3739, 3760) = 1.18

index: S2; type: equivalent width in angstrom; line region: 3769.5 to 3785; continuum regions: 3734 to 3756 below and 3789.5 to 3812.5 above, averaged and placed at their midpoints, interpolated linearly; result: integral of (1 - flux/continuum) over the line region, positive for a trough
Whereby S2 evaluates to -3.42 angstrom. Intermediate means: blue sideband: 34.3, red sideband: 45.9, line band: 50.1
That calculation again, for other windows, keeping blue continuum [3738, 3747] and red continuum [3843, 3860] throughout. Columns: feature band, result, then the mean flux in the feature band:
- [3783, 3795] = -2.5 angstrom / 47.9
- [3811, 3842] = 6.5 angstrom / 32.3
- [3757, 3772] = -0.6 angstrom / 40.1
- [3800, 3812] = -2.8 angstrom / 49.4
